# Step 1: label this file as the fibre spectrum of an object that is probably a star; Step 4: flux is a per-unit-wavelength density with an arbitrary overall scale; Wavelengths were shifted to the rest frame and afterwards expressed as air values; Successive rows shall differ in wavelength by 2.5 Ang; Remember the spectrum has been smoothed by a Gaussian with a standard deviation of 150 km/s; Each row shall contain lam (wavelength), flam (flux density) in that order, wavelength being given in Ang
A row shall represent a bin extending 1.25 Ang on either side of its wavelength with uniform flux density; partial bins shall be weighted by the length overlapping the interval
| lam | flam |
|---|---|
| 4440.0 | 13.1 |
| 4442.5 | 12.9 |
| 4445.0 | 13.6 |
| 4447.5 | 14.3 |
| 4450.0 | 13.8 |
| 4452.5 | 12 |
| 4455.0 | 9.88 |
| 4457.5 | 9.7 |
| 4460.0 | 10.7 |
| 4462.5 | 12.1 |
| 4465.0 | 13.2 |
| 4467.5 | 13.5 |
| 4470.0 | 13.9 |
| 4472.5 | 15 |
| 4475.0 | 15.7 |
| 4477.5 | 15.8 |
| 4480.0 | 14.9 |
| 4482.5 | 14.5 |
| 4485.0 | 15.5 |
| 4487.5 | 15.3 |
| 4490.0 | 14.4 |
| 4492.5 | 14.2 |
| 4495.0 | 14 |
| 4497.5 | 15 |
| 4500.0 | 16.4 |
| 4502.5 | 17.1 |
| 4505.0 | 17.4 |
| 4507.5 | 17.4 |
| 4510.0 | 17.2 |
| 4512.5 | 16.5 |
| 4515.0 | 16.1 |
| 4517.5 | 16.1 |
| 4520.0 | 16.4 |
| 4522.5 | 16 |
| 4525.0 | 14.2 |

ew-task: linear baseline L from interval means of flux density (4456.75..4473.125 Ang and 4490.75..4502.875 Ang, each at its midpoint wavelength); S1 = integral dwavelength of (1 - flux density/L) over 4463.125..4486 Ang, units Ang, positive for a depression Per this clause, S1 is -2.1 Ang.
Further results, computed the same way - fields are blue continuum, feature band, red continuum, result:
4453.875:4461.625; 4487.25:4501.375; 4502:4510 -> 0.6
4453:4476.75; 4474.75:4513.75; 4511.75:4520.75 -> -2.6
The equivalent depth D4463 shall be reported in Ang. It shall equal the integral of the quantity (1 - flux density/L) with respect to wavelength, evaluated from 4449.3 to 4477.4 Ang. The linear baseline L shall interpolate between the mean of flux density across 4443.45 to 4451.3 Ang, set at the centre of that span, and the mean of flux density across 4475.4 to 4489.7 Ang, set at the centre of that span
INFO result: 3.3 Ang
